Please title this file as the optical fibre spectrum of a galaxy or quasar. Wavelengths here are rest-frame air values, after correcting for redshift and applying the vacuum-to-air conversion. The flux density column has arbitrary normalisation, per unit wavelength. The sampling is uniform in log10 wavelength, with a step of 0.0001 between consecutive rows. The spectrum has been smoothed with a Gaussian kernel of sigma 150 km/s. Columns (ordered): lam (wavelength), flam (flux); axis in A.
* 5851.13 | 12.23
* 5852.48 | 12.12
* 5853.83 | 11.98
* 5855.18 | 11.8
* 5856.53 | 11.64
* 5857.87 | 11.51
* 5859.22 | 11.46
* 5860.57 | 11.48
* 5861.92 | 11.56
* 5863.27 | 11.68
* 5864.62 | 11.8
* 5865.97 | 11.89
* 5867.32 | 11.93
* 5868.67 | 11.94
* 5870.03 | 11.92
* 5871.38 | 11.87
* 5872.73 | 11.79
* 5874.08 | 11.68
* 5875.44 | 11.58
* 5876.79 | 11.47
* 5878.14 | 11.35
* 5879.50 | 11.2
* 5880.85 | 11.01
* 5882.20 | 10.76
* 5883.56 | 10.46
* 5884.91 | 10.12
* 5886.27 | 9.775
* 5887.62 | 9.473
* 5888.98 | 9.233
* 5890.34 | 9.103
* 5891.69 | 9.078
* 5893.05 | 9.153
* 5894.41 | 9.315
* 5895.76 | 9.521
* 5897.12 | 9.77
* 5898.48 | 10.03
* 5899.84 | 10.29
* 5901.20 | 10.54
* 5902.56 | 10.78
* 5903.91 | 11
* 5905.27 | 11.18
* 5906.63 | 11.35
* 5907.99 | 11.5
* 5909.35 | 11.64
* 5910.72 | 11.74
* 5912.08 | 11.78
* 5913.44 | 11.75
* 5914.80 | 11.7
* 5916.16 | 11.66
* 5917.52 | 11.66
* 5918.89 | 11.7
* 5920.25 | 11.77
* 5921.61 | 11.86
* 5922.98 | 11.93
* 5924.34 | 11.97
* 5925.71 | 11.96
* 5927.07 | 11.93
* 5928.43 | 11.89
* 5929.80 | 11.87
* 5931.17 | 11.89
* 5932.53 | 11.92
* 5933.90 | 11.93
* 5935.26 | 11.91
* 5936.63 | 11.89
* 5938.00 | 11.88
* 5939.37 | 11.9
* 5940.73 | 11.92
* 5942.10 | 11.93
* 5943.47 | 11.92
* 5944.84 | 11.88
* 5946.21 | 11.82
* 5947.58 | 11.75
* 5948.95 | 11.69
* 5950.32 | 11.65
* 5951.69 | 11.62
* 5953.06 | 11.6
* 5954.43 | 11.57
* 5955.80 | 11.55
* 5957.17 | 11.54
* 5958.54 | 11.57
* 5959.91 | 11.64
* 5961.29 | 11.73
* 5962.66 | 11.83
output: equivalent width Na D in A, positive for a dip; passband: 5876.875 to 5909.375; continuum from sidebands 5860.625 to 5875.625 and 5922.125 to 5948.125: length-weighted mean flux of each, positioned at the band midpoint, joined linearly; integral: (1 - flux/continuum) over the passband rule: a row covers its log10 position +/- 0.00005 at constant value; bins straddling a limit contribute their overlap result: 4.15 A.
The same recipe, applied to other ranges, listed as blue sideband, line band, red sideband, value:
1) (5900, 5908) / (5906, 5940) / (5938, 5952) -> -1.3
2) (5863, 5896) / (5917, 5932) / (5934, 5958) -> -0.5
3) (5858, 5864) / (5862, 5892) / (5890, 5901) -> -1.0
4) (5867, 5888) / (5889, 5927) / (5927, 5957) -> 1.8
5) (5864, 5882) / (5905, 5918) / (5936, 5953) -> 0.1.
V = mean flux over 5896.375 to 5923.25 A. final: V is 11.3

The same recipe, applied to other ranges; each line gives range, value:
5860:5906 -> 10.8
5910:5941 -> 11.8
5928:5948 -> 11.9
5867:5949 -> 11.2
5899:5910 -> 11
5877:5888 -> 10.6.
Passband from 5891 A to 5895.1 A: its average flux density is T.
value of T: 9.2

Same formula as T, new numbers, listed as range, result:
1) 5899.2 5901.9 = 10.4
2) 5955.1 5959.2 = 11.6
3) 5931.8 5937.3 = 11.9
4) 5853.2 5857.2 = 11.8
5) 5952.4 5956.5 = 11.6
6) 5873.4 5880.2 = 11.5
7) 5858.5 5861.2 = 11.5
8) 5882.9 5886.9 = 10.1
